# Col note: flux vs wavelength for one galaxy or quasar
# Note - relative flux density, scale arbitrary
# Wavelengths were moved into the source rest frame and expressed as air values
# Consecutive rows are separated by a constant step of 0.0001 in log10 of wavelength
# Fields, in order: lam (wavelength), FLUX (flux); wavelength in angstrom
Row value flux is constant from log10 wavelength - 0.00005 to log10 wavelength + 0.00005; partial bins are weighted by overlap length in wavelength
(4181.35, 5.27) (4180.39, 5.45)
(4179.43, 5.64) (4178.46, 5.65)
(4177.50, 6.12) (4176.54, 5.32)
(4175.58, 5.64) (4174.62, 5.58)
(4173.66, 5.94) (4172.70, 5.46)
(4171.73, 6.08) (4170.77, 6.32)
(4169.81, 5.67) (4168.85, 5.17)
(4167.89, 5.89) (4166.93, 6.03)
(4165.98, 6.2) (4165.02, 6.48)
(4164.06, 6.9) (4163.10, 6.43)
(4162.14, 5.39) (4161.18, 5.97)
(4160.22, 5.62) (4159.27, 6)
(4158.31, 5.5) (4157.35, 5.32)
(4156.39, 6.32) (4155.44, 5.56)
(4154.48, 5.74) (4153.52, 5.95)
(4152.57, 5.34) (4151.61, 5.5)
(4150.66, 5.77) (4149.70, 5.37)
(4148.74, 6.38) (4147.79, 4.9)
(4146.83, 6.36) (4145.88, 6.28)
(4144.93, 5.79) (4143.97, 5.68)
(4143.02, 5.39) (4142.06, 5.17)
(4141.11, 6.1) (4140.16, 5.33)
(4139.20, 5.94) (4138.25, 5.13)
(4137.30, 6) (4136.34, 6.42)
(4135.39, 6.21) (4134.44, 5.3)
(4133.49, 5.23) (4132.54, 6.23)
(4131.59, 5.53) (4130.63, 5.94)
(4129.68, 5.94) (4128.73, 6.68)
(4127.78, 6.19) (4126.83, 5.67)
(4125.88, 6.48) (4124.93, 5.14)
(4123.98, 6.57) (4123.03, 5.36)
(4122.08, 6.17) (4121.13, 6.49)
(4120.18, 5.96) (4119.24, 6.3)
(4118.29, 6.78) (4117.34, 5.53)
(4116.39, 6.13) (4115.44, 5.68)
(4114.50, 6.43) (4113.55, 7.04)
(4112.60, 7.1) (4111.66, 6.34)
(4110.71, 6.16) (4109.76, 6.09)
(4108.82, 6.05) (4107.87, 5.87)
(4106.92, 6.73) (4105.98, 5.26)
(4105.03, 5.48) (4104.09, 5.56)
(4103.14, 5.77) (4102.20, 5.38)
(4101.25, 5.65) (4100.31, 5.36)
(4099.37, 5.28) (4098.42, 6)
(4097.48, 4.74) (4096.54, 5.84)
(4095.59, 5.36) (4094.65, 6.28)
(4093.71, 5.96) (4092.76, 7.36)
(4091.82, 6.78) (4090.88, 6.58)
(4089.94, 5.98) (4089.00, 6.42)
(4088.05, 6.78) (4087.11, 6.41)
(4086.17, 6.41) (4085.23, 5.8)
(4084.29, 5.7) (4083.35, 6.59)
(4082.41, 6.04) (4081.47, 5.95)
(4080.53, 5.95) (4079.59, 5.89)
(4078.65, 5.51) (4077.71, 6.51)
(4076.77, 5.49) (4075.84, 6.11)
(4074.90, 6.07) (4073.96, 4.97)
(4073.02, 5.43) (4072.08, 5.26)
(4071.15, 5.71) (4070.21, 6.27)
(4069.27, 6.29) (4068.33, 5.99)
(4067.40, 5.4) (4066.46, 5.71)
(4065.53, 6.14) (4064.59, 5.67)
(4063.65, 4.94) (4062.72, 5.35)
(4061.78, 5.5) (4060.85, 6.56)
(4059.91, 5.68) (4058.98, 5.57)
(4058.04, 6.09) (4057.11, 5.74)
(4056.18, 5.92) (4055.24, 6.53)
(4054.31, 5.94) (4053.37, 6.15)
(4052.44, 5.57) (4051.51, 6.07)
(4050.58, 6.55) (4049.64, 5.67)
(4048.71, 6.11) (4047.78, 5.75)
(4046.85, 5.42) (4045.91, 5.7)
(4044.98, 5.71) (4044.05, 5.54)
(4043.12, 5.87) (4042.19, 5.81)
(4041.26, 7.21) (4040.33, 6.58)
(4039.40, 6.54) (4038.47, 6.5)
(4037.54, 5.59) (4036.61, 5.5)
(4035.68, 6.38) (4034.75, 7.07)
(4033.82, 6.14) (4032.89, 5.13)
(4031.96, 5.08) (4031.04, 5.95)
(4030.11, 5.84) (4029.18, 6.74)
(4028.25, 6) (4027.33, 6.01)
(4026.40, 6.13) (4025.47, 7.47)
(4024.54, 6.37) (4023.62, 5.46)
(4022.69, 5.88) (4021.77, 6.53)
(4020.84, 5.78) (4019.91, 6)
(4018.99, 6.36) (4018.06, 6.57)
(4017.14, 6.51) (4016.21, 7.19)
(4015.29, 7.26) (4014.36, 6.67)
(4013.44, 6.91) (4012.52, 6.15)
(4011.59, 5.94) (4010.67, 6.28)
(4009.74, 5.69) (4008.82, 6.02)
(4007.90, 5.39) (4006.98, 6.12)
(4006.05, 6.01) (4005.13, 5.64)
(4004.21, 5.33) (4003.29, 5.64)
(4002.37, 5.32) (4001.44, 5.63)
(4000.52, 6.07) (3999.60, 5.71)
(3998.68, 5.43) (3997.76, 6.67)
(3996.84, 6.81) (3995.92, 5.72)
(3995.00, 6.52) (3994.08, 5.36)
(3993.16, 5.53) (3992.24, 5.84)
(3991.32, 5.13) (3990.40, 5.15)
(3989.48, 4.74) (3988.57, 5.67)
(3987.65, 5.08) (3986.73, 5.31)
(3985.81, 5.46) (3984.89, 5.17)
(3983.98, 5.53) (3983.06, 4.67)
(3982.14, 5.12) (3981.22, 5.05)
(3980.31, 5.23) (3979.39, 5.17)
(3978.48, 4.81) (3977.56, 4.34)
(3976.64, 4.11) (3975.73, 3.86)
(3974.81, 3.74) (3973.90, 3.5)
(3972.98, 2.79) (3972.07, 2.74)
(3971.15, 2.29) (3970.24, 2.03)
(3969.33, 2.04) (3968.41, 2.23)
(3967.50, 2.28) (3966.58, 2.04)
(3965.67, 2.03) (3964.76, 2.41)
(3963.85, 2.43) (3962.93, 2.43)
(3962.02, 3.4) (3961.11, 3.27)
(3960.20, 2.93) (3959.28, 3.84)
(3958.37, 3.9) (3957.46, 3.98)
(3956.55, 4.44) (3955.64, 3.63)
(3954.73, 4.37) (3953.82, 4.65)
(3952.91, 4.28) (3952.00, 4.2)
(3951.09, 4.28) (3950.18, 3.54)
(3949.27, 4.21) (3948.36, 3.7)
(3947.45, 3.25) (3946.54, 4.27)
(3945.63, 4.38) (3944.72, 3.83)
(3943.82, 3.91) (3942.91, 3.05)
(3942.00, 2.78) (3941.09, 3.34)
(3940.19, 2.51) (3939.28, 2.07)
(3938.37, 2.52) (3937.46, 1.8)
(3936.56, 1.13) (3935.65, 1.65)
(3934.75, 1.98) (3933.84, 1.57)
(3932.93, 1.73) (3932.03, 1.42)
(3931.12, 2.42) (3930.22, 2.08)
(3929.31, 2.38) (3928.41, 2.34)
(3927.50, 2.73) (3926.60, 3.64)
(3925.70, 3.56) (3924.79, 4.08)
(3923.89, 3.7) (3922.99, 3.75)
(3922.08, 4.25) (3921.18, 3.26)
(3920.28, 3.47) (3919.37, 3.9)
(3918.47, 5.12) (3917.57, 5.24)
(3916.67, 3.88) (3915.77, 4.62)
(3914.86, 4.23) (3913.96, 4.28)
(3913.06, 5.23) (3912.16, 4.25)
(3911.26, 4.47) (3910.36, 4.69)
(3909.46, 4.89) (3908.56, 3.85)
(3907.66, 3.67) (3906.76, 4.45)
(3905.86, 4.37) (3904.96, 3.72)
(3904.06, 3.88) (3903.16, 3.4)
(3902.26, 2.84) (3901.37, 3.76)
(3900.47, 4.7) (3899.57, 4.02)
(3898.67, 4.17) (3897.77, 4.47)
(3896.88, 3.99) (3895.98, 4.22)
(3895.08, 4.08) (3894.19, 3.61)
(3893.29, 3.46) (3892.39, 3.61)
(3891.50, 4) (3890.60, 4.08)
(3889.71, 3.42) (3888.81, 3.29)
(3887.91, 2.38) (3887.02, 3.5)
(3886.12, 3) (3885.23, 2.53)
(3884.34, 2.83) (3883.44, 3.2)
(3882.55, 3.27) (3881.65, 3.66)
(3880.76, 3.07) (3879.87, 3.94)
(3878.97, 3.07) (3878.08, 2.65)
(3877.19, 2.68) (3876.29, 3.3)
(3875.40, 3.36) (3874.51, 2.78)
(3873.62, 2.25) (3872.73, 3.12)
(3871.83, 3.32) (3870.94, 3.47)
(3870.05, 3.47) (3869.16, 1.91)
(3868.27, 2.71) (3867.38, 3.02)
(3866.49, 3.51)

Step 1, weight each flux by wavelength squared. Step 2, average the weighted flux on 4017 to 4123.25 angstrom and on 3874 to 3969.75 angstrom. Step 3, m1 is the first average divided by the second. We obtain 1.89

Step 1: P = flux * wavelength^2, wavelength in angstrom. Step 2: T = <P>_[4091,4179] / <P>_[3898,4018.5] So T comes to 1.5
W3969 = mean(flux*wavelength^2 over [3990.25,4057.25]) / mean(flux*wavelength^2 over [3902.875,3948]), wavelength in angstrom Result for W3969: 1.86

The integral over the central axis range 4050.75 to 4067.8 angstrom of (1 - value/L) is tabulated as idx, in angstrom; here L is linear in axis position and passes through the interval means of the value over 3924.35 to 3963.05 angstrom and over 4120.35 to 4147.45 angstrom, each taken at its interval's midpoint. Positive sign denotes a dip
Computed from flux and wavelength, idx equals -3.60 angstrom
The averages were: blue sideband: 3.16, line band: 5.82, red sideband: 5.88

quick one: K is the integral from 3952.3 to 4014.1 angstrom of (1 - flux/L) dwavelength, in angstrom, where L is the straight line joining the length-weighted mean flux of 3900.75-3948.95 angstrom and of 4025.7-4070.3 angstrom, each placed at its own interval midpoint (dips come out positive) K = 0.8 angstrom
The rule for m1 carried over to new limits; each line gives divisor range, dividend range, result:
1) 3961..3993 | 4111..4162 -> 1.62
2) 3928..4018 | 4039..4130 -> 1.49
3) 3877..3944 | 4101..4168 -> 1.94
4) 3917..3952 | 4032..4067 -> 2.00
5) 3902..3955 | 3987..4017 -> 1.75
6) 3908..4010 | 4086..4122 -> 1.62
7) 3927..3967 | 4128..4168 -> 2.13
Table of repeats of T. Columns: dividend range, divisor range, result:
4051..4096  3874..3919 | 1.72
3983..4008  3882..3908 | 1.62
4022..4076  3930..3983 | 1.92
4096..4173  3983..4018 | 1.07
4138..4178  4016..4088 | 1.02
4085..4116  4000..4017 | 1.04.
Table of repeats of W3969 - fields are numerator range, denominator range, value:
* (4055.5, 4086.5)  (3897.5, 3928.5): 1.56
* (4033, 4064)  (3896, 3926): 1.55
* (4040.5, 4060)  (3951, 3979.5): 1.85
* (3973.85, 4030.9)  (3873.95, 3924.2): 1.60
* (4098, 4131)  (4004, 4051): 1.03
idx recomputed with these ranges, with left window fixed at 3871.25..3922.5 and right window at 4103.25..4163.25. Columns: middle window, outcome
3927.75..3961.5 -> 8.6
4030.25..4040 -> -1.9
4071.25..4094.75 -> -2.7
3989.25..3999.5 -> -2.5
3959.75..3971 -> 4.9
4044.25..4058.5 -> -2.1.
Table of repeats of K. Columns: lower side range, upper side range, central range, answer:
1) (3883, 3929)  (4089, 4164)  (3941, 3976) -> 7.97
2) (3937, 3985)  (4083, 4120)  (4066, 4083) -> -0.69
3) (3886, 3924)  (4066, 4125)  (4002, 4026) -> -4.84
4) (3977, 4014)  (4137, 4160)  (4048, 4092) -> -2.38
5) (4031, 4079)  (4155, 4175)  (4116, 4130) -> -0.48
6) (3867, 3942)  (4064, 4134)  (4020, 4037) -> -3.54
